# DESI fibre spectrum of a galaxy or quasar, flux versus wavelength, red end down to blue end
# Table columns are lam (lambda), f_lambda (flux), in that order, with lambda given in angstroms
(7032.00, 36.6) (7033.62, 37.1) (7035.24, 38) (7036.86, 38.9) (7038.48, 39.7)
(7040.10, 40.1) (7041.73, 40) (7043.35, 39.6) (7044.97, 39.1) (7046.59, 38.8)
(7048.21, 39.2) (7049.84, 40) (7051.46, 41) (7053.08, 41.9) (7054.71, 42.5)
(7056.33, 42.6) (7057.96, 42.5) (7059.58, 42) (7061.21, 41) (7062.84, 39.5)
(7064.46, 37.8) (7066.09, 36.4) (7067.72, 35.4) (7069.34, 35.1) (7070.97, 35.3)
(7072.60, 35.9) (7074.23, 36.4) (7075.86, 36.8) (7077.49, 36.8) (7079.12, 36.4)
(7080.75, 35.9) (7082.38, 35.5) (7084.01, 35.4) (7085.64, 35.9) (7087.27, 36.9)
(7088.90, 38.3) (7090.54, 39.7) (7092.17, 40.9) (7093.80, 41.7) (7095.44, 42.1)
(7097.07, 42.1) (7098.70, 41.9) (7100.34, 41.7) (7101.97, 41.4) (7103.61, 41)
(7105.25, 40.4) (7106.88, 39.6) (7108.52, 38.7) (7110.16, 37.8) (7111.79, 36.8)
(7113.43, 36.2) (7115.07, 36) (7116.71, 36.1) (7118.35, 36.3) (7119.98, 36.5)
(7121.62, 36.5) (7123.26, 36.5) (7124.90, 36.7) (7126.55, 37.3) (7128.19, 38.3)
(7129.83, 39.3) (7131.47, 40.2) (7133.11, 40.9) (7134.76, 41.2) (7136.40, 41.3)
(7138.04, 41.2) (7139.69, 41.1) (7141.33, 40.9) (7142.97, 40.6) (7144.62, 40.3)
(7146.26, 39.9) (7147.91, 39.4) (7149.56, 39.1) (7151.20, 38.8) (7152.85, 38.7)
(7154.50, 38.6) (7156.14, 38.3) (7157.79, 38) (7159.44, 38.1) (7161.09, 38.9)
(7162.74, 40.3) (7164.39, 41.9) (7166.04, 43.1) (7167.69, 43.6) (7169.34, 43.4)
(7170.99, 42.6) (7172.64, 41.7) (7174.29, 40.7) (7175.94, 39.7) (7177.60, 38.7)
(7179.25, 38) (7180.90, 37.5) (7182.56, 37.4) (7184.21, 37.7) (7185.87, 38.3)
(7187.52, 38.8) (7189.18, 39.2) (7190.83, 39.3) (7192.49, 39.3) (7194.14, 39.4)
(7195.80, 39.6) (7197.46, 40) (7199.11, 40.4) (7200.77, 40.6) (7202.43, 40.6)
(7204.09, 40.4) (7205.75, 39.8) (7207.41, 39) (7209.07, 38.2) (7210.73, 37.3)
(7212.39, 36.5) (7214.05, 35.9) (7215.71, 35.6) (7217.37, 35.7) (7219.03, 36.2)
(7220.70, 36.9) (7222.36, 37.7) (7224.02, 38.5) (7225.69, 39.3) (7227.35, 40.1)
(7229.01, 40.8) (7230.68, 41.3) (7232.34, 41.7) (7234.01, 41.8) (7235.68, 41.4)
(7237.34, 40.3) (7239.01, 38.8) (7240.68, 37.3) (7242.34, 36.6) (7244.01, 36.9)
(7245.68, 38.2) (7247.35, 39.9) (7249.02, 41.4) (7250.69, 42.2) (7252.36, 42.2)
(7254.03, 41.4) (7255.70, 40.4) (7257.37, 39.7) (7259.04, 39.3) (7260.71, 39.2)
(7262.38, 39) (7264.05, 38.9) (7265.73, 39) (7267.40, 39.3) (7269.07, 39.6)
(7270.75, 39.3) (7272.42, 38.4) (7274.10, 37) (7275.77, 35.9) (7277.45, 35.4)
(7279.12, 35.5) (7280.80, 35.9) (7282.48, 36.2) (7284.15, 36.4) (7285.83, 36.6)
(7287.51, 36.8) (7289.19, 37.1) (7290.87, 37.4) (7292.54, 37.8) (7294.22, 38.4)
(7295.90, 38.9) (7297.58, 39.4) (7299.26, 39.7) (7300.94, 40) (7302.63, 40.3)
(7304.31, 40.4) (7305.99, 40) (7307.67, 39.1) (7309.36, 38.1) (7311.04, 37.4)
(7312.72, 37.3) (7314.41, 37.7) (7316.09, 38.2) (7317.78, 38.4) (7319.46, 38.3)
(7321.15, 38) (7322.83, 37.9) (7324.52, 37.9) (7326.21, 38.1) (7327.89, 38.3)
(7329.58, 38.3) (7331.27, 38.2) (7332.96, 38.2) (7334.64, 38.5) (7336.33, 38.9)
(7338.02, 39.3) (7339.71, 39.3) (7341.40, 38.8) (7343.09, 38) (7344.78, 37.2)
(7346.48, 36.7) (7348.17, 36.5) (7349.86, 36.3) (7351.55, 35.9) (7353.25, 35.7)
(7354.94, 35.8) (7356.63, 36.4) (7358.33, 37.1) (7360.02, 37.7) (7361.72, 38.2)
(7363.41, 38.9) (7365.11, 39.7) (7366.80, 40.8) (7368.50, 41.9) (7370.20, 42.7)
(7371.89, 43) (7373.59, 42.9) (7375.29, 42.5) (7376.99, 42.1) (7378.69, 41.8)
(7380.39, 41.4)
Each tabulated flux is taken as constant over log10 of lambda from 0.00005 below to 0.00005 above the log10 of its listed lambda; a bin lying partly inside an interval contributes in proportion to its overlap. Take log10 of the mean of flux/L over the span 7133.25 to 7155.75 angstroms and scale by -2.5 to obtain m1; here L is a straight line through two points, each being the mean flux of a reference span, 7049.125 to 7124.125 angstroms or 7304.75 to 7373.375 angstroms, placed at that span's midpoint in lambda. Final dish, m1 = -0.04 mag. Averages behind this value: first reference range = 38.5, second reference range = 38.4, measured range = 40.1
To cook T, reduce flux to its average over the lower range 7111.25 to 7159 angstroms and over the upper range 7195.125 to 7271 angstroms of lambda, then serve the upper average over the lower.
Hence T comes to 1.0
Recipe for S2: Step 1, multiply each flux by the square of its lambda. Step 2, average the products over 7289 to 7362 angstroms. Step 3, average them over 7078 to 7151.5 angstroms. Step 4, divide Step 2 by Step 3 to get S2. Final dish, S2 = 1.04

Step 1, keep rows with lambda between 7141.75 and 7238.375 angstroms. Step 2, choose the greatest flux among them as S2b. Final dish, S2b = 43.6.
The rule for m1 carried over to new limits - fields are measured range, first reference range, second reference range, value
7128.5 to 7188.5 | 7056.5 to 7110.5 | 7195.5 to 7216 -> -0.03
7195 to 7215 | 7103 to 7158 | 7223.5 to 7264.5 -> 0.01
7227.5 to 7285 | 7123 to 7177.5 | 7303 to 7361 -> -0.01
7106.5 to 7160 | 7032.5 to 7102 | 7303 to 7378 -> 0.01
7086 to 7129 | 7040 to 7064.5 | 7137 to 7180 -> 0.05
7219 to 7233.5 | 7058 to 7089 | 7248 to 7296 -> -0.04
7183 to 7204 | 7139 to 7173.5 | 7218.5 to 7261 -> 0.02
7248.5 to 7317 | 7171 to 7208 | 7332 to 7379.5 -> 0.02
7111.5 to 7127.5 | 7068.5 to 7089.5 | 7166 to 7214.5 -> 0.03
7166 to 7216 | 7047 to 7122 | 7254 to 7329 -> -0.03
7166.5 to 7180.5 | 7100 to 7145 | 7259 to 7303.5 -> -0.07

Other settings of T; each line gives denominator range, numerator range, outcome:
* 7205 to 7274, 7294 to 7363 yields 0.98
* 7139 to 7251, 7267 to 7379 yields 0.98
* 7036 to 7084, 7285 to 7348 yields 0.99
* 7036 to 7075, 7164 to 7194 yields 1.02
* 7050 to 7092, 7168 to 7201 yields 1.04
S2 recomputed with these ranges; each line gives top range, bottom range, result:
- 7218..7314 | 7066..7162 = 1.05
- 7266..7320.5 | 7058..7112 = 1.05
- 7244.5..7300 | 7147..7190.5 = 1.00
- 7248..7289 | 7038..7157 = 1.04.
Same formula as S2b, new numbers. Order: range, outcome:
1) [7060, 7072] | 41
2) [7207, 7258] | 42.2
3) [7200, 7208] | 40.6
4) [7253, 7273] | 41.4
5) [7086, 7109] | 42.1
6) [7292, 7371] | 42.7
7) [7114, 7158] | 41.3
